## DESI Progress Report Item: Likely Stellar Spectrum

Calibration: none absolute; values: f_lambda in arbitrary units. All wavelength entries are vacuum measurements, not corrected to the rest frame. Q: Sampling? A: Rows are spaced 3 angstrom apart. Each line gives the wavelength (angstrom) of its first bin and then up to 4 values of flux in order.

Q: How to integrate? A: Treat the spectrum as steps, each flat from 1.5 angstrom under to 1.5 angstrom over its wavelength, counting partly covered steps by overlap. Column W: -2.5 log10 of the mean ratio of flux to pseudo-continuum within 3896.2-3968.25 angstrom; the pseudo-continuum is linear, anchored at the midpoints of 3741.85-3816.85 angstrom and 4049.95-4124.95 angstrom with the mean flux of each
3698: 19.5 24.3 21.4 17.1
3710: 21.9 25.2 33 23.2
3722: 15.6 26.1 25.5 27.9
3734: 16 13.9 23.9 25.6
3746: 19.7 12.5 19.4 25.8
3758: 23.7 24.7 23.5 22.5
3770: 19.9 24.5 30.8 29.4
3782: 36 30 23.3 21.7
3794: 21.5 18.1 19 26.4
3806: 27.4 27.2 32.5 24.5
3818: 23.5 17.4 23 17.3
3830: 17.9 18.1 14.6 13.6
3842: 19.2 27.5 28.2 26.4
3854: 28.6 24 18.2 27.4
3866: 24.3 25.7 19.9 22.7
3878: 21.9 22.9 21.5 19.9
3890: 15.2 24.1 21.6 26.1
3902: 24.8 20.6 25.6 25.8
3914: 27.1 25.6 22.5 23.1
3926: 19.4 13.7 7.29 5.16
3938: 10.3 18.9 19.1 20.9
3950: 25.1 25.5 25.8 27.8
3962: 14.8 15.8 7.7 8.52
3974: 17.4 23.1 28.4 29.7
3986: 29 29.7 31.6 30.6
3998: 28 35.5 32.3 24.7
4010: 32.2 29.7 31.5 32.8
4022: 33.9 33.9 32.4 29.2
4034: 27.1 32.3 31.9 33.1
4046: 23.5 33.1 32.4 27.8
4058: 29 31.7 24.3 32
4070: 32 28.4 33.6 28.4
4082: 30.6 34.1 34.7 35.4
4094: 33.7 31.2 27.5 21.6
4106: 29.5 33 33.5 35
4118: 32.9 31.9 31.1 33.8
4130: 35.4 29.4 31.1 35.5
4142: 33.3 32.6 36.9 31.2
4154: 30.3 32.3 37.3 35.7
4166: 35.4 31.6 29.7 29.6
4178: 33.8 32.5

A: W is 0.34 mag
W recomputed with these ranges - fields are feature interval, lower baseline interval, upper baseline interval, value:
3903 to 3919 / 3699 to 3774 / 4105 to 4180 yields 0.083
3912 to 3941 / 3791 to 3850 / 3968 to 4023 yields 0.409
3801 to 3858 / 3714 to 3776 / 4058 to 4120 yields 0.077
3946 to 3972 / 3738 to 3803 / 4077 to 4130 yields 0.412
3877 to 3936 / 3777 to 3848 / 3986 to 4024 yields 0.278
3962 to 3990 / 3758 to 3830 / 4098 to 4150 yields 0.360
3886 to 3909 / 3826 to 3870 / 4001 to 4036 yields 0.116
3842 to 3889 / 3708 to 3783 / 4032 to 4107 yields 0.101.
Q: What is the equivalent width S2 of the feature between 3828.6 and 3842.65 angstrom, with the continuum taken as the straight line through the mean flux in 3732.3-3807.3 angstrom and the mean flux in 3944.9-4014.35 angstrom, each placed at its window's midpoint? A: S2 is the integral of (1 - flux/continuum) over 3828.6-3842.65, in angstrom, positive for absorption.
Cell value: 4.3 angstrom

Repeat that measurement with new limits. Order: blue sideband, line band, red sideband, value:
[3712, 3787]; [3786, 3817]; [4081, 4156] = 1.06 angstrom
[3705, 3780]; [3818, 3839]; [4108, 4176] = 5.76 angstrom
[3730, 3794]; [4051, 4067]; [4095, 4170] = 0.73 angstrom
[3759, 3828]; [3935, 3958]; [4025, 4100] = 6.75 angstrom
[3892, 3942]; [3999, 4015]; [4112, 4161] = -3.41 angstrom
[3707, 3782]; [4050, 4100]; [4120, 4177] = 0.01 angstrom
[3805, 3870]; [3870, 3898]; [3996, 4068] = 3.99 angstrom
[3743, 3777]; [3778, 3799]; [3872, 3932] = -2.92 angstrom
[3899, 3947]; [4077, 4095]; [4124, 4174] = -2.13 angstrom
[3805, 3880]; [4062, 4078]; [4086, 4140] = 0.25 angstrom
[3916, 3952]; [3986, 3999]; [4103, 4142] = -4.58 angstrom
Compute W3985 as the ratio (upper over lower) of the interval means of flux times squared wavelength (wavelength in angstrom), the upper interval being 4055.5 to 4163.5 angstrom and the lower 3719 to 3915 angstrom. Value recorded 1.6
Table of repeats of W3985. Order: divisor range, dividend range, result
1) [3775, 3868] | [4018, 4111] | 1.47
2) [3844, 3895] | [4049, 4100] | 1.48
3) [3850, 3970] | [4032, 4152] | 1.64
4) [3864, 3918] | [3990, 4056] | 1.43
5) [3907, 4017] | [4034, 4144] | 1.45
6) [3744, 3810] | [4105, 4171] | 1.66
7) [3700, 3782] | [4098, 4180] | 1.71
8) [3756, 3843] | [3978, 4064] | 1.47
